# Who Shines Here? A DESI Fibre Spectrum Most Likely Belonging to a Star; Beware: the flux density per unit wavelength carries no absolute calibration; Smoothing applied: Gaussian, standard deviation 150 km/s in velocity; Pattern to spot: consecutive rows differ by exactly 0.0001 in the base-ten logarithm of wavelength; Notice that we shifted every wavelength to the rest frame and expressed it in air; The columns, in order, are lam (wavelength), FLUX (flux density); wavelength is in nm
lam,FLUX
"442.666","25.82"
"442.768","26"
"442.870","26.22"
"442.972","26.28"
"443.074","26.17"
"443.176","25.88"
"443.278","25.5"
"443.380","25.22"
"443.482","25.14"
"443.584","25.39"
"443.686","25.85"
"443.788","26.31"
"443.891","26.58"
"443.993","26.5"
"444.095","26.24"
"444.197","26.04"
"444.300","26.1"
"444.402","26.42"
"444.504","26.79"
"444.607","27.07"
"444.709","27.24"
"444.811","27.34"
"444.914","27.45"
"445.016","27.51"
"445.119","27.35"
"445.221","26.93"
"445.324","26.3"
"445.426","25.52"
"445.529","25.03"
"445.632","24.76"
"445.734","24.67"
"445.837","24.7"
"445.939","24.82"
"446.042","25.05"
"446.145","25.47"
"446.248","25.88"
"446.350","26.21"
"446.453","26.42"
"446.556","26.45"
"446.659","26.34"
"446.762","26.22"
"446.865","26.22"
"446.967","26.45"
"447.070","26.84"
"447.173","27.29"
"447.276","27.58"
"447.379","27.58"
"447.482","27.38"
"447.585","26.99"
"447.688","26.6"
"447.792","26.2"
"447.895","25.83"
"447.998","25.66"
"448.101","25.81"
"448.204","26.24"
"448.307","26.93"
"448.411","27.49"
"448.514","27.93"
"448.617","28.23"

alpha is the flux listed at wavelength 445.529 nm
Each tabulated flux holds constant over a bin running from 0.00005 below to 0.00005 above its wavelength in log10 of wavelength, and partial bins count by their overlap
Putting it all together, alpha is 25.03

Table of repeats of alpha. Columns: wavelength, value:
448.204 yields 26.24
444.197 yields 26.04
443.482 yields 25.14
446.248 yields 25.88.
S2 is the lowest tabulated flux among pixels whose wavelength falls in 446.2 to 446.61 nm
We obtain 25.88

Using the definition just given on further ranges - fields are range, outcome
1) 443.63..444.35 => 25.85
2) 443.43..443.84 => 25.14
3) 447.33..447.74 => 26.6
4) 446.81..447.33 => 26.22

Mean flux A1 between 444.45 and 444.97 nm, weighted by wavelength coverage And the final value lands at 27.2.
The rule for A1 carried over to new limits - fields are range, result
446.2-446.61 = 26.3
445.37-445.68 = 25.1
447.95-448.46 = 26.4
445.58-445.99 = 24.8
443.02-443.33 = 25.9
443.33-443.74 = 25.4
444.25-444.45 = 26.3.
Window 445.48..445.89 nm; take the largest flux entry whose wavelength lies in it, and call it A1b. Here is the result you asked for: 25.03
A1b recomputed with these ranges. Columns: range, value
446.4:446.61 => 26.45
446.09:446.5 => 26.42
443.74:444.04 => 26.58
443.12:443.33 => 25.88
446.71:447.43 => 27.58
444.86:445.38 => 27.51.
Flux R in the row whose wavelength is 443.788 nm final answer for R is 26.31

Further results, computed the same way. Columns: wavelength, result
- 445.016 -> 27.51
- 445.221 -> 26.93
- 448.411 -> 27.49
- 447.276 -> 27.58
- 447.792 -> 26.2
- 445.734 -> 24.67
